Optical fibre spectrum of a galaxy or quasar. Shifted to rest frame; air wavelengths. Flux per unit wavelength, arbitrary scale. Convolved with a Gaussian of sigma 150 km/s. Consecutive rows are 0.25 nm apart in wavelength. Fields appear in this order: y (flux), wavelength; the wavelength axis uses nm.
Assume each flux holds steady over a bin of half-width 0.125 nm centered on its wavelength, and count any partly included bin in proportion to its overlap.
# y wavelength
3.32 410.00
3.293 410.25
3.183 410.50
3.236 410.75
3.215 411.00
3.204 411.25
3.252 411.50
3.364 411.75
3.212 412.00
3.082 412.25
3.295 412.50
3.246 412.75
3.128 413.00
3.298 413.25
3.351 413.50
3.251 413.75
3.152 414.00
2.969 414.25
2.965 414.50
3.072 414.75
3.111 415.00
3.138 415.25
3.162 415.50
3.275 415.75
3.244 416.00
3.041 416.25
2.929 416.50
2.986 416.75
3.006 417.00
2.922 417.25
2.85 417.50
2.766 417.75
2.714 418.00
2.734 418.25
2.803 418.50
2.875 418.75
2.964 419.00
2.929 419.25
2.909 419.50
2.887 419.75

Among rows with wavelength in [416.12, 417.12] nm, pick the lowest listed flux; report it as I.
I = 2.929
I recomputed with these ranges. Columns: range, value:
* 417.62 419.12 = 2.714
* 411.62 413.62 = 3.082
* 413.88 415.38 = 2.965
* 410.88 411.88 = 3.204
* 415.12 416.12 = 3.138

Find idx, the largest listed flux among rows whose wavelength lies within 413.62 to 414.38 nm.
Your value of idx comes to 3.251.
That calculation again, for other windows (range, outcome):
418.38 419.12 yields 2.964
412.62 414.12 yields 3.351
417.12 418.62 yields 2.922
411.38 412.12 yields 3.364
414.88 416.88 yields 3.275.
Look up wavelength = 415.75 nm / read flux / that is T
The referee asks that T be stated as 3.275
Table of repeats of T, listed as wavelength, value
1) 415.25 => 3.138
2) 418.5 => 2.803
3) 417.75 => 2.766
